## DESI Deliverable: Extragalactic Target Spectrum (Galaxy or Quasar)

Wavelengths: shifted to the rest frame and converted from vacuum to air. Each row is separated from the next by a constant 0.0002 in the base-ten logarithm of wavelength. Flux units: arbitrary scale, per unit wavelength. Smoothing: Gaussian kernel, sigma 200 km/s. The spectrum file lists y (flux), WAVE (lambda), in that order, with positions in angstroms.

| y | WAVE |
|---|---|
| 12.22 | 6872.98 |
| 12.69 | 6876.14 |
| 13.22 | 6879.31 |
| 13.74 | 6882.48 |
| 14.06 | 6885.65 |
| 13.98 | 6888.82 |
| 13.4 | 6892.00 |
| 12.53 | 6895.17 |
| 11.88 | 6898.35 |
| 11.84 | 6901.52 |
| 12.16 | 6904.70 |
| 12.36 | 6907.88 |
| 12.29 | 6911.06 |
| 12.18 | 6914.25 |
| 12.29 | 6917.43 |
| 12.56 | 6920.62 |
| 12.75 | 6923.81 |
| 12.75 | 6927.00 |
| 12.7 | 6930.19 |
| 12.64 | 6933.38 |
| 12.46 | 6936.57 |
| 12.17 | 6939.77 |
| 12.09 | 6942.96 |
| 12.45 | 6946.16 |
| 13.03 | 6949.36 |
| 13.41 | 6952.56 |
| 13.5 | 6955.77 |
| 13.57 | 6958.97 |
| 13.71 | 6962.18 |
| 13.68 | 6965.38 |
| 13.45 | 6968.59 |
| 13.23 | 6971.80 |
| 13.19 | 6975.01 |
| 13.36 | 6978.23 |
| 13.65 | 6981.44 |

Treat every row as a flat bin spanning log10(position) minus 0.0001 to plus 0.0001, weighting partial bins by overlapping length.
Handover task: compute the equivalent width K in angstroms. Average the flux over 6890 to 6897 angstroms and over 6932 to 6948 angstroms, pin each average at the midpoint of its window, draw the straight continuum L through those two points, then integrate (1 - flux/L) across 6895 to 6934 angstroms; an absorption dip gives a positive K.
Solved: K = 1.0 angstroms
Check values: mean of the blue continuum 13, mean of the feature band 12.4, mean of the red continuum 12.4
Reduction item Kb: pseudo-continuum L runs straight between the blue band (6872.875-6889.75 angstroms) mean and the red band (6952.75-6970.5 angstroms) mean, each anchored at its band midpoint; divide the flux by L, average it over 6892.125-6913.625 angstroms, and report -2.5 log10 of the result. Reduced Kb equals 0.10 mag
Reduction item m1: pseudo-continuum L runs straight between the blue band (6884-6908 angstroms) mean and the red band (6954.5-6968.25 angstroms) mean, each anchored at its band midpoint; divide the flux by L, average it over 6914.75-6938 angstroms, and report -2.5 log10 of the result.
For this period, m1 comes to 0.05 mag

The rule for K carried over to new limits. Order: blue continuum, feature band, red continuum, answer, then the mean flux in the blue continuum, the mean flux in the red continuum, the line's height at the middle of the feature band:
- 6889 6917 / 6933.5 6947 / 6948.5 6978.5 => 0.7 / 12.4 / 13.4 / 13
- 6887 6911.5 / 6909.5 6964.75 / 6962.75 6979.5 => 1.1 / 12.6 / 13.4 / 13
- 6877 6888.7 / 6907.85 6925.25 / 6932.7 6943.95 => 0.6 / 13.6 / 12.3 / 12.9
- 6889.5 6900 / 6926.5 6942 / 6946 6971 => 0.7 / 12.7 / 13.4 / 13.1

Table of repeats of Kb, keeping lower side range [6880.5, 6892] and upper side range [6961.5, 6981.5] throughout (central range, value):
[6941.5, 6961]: 0.04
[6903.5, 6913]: 0.12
